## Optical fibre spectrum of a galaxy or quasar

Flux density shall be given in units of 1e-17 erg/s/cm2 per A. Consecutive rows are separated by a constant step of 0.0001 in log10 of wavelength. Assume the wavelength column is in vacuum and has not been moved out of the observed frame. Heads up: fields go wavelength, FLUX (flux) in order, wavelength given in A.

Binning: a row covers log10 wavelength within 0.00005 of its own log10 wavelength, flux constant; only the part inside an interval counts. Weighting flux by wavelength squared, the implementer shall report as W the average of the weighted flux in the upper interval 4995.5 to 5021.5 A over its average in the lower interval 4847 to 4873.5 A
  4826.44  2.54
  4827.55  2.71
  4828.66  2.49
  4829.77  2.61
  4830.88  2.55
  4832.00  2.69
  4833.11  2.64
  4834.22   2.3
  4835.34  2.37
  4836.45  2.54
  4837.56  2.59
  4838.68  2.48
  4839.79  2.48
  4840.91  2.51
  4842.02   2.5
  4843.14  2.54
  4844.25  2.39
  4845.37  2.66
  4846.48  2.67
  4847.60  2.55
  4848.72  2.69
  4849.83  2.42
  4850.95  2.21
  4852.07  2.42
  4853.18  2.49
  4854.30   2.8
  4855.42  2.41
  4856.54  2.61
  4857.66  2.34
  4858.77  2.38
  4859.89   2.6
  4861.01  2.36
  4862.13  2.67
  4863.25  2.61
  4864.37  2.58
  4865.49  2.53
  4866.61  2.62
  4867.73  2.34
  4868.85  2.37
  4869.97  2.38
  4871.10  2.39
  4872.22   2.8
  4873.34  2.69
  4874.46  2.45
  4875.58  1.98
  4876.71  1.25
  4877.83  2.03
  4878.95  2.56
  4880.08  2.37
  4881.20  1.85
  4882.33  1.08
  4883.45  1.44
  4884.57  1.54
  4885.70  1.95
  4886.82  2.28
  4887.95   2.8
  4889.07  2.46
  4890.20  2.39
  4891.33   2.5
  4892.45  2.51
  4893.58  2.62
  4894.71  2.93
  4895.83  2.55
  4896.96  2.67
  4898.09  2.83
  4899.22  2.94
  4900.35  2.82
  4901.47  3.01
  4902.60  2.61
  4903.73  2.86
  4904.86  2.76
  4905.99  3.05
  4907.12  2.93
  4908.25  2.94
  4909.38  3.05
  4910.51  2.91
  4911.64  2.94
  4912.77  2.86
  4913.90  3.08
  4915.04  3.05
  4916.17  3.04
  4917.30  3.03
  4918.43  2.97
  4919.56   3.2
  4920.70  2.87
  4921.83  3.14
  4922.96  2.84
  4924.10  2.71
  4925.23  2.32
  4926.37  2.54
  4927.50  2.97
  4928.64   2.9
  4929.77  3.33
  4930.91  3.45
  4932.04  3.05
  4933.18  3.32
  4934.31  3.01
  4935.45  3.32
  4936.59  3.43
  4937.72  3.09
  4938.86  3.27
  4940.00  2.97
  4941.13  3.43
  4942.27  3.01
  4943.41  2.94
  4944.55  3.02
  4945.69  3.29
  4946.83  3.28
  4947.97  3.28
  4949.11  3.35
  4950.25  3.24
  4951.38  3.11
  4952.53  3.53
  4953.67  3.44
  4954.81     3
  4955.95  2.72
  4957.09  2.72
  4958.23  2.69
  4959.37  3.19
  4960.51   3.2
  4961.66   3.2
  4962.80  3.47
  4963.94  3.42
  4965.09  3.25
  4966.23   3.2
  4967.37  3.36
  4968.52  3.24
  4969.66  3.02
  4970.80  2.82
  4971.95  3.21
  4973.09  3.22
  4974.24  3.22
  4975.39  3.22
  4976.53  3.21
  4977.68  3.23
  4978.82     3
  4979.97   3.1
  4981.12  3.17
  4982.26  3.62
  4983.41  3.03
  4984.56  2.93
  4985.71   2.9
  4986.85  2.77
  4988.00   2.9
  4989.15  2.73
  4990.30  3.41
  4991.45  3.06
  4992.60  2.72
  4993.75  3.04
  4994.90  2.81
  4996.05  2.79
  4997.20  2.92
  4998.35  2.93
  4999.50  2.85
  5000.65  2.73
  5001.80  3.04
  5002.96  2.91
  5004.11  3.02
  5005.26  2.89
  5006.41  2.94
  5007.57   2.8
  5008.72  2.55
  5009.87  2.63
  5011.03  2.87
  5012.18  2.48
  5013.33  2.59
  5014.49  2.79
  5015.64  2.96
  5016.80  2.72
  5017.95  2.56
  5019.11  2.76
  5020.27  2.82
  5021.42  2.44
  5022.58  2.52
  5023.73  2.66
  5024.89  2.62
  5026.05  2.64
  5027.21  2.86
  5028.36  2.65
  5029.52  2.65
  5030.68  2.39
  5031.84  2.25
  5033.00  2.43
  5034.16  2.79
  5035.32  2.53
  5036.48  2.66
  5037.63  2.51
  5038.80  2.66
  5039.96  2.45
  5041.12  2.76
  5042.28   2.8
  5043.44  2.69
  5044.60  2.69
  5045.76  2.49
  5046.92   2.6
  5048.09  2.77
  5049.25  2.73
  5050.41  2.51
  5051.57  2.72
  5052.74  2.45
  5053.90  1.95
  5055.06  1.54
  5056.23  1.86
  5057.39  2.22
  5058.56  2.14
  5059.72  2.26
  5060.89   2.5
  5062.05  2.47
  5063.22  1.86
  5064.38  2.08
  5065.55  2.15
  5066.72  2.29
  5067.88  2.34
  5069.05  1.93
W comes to 1.18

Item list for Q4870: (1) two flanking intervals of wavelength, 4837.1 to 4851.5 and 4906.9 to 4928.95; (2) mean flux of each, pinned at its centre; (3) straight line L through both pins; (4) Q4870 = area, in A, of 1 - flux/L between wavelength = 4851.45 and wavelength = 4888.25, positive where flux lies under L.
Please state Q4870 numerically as 4.8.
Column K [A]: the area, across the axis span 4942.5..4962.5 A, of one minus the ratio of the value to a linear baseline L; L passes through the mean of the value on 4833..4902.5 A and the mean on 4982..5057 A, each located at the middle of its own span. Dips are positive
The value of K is -4.3 A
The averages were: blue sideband 2.43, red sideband 2.7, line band 3.13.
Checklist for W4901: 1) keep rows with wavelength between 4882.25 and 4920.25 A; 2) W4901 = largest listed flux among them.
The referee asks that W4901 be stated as 3.2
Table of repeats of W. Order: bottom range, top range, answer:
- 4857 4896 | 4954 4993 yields 1.39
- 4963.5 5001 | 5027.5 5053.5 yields 0.87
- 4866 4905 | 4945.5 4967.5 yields 1.38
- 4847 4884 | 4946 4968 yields 1.42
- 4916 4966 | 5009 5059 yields 0.85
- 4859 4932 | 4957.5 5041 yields 1.15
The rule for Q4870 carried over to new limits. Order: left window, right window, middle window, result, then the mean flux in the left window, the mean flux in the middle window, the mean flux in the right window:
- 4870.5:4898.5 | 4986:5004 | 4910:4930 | -3.6 A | 2.27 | 2.92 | 2.91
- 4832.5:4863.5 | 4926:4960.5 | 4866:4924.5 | 5.1 A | 2.51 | 2.58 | 3.13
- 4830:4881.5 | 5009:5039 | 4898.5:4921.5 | -4.0 A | 2.45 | 2.95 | 2.63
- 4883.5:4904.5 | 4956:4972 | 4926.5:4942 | -1.6 A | 2.55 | 3.17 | 3.13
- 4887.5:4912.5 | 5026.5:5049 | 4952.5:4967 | -2.4 A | 2.78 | 3.15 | 2.61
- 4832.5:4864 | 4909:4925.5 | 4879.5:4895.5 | 3.3 A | 2.51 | 2.2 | 2.94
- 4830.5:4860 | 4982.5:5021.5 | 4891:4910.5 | -1.3 A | 2.51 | 2.81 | 2.84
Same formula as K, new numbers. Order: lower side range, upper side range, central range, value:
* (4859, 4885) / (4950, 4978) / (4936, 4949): -1.06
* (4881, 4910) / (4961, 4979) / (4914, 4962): -2.80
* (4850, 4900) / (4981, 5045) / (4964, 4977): -2.64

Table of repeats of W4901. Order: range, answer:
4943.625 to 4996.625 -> 3.62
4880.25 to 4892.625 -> 2.8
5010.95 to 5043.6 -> 2.96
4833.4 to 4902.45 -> 3.01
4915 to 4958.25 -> 3.53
